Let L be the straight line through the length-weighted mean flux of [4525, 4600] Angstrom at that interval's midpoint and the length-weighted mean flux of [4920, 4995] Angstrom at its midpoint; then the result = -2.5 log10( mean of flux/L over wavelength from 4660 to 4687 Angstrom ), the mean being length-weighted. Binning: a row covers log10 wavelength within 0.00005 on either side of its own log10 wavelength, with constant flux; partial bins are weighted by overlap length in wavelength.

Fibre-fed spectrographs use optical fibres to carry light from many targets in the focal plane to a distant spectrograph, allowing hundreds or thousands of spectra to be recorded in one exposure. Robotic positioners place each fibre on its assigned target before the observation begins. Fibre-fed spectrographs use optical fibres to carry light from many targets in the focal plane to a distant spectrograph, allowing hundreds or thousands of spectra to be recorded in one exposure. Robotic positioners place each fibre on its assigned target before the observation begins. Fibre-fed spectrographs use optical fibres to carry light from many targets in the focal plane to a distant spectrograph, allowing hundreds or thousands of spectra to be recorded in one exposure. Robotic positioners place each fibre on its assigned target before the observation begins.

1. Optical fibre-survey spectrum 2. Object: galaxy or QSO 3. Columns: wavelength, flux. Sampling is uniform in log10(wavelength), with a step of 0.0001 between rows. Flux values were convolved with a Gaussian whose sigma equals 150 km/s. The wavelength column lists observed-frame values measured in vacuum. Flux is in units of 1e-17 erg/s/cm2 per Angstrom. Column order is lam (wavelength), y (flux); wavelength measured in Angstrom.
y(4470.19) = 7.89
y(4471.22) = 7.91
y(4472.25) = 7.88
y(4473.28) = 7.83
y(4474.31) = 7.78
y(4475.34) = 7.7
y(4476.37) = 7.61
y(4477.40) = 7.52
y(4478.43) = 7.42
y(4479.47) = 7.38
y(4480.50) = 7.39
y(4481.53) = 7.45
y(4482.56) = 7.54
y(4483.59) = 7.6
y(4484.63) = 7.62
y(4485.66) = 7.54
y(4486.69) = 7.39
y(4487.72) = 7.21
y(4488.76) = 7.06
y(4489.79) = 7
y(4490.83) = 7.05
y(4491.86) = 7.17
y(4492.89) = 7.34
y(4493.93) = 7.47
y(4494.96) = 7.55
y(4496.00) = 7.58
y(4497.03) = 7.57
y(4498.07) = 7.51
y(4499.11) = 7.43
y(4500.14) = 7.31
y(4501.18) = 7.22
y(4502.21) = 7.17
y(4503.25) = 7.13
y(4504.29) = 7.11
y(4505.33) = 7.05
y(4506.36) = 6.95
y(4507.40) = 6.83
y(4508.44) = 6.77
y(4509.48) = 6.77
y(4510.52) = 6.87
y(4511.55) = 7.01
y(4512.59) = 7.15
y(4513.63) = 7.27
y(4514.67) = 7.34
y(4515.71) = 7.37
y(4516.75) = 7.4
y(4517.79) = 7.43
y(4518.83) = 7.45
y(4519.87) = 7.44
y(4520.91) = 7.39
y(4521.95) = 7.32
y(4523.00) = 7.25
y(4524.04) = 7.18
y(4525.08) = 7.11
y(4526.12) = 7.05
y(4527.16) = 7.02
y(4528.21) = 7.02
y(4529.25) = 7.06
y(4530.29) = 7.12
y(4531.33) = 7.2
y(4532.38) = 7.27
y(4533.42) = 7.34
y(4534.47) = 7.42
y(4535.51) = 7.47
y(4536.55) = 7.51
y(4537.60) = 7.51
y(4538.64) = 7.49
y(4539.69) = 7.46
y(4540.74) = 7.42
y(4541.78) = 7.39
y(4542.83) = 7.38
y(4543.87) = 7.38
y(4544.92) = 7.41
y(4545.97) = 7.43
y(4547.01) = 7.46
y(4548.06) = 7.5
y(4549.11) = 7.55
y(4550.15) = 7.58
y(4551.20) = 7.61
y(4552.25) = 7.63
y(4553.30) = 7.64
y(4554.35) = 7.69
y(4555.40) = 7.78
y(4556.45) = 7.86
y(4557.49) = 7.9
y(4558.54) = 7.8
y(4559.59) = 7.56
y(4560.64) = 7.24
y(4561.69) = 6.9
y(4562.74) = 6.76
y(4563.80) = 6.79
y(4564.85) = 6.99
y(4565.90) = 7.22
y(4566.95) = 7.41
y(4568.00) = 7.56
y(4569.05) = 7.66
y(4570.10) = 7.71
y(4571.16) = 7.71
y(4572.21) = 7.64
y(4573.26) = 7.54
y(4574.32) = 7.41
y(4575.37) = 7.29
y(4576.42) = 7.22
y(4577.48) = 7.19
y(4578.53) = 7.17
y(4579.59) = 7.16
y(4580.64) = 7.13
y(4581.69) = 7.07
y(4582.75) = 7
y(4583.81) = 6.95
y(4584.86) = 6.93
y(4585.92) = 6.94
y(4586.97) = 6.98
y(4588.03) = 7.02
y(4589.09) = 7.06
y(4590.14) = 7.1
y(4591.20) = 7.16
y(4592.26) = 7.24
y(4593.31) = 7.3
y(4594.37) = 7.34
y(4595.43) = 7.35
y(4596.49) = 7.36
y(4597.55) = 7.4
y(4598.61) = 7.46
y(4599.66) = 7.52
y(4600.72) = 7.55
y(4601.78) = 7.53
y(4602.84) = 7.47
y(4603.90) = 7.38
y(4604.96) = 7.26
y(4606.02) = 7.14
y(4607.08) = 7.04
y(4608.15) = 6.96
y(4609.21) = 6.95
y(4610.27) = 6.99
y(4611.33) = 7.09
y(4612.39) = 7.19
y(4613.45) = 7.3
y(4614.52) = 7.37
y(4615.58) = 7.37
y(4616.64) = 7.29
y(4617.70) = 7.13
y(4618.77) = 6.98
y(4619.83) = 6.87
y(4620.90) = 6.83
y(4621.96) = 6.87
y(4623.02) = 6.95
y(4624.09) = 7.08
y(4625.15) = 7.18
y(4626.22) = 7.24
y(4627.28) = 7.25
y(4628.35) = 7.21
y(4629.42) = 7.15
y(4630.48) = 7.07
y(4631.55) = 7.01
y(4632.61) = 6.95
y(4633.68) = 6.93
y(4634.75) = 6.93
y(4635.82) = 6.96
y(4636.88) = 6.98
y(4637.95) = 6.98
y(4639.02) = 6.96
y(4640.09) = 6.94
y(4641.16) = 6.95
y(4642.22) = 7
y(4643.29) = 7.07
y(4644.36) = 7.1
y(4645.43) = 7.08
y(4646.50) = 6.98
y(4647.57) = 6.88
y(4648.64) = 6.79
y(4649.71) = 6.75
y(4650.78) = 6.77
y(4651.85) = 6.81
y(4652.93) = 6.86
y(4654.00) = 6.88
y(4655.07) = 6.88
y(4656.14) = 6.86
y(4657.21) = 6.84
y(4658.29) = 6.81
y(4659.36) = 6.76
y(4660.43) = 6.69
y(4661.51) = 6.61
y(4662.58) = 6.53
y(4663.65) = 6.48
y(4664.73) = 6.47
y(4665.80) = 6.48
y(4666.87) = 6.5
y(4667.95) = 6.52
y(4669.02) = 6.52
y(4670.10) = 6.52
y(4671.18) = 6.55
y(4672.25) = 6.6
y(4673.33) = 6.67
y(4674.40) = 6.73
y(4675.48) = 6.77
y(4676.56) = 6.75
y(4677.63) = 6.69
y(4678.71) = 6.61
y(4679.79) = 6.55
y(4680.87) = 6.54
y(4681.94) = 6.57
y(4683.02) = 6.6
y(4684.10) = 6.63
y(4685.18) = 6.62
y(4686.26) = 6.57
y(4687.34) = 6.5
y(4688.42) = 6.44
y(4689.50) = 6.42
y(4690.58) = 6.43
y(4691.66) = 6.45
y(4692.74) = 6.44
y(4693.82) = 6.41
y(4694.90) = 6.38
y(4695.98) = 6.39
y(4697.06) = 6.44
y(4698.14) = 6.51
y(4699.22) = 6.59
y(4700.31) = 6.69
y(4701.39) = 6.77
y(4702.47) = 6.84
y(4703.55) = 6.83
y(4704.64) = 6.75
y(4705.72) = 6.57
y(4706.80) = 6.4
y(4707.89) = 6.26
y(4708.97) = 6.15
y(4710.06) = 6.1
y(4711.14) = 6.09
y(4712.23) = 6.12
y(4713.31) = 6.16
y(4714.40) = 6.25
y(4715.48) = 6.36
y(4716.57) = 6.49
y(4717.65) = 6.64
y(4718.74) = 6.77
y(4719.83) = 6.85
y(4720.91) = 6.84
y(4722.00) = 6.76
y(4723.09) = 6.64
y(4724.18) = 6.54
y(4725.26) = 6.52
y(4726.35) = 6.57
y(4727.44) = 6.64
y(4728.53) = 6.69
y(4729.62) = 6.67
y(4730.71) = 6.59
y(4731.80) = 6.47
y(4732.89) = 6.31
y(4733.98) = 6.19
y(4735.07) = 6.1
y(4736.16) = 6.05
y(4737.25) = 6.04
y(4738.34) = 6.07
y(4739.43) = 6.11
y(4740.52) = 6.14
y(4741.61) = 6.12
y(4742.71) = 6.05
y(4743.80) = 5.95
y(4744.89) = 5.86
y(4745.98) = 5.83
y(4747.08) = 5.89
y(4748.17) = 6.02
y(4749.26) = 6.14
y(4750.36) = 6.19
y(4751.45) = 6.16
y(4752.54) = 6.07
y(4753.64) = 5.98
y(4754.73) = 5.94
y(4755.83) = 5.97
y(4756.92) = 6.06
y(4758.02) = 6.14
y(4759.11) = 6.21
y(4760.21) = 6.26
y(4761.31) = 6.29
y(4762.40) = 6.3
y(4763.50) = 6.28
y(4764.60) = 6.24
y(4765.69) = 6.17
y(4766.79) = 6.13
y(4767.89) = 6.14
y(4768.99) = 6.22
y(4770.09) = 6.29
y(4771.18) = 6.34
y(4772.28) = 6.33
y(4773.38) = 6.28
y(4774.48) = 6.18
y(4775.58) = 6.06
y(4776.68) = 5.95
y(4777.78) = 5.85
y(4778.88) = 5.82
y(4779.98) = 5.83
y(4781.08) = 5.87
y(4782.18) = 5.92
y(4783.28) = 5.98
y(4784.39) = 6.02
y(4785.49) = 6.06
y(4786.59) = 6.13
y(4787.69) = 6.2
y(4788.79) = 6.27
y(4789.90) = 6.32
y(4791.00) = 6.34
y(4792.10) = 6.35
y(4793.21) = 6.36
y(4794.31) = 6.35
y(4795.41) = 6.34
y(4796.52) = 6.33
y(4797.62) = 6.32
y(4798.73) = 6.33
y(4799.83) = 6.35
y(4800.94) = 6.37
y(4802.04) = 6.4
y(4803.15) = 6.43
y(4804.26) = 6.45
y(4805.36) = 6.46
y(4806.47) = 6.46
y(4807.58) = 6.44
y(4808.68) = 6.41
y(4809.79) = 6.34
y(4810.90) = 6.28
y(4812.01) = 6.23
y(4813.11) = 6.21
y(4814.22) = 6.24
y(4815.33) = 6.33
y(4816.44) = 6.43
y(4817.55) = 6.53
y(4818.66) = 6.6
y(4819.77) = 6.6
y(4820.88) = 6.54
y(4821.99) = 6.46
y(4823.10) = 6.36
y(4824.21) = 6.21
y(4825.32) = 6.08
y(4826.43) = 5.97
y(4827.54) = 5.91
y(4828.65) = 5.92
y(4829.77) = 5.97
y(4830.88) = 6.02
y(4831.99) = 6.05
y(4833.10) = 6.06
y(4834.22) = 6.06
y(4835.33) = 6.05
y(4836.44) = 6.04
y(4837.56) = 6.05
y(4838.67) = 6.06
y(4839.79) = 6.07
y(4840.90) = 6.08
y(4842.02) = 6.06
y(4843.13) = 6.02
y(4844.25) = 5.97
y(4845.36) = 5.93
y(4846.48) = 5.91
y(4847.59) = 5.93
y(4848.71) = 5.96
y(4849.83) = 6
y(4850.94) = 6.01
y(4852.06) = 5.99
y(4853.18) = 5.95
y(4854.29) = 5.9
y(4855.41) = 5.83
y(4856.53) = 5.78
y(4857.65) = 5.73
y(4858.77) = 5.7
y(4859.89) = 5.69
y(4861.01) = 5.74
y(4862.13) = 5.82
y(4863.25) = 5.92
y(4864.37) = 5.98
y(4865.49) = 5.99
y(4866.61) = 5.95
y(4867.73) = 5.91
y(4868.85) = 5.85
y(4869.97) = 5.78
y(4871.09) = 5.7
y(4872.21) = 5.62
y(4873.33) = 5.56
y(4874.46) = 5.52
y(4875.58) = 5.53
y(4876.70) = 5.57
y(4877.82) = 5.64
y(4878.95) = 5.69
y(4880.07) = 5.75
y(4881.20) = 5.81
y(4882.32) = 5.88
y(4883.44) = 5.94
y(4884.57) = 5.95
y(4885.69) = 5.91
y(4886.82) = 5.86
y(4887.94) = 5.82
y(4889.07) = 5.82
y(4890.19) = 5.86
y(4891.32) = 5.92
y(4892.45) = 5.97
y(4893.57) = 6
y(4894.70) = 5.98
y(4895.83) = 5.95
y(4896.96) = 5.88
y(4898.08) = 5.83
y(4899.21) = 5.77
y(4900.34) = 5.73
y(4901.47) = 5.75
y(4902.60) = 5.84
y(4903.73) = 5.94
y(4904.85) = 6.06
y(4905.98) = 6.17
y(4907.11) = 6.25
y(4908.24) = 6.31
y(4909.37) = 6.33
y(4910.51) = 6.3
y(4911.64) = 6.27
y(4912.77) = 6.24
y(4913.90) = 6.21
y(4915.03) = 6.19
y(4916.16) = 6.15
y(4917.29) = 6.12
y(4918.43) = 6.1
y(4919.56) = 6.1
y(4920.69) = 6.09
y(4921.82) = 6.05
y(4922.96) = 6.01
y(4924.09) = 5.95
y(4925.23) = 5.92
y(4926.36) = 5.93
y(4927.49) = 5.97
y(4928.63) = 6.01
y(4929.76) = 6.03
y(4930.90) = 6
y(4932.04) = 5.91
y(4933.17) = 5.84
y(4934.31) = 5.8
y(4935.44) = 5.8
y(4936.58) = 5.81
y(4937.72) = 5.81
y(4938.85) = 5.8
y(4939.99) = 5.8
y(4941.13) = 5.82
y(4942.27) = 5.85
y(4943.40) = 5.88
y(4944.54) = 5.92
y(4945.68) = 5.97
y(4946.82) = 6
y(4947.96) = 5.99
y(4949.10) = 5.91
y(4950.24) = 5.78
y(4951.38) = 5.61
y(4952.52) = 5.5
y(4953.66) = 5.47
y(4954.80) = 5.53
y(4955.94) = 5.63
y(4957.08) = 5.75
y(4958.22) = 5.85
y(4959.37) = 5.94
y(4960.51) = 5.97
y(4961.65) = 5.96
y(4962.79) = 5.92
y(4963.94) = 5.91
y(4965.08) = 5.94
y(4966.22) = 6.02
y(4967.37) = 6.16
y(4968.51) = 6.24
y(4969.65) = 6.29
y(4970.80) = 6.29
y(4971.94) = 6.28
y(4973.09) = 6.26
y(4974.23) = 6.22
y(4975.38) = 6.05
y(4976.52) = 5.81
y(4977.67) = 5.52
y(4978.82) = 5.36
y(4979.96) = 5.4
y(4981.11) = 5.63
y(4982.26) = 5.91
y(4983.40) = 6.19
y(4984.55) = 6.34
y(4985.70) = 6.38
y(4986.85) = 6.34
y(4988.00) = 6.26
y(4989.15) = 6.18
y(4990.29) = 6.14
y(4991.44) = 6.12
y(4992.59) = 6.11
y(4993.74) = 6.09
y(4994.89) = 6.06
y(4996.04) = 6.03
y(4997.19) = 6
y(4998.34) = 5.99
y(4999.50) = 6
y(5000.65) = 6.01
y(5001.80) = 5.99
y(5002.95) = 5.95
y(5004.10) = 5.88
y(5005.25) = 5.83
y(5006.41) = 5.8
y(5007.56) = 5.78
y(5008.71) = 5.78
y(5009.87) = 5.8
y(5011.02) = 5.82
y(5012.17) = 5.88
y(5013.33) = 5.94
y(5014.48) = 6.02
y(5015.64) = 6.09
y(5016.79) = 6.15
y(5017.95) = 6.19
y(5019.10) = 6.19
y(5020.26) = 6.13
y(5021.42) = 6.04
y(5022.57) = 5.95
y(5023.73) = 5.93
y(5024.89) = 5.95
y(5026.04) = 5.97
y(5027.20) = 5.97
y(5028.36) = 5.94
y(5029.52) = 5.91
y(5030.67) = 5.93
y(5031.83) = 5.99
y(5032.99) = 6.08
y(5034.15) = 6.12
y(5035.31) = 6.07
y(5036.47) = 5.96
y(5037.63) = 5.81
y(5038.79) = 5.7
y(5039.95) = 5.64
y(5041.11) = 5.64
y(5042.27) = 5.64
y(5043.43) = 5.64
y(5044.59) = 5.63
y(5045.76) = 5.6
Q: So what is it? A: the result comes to 0.06 mag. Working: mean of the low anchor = 7.33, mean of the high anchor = 5.94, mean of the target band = 6.59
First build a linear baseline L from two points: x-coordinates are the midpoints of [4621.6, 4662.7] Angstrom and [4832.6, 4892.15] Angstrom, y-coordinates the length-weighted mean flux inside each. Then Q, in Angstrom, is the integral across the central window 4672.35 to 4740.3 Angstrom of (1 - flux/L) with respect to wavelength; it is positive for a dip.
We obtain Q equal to 1.4 Angstrom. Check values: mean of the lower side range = 6.94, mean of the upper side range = 5.87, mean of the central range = 6.49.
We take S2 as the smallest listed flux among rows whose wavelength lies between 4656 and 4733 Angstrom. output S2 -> 6.09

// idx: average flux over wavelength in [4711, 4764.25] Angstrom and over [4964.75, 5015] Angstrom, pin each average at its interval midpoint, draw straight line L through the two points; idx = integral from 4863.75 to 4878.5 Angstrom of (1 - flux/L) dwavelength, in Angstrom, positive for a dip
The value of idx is 0.9 Angstrom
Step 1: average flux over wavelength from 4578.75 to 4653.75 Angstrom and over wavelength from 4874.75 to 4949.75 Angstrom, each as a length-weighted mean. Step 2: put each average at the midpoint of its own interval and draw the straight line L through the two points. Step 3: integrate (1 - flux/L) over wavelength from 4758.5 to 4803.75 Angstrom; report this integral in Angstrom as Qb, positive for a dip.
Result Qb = 1.8 Angstrom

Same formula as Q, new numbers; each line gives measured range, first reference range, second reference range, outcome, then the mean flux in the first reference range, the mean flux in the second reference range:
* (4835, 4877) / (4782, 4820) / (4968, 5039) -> 2.4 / 6.32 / 6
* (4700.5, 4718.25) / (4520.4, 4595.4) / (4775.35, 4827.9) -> 0.6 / 7.32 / 6.25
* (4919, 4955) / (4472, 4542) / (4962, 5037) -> 1.7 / 7.32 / 6.01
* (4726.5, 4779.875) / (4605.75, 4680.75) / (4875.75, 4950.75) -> 2.8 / 6.89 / 5.95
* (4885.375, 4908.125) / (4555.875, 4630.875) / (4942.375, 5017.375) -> 1.1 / 7.24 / 5.95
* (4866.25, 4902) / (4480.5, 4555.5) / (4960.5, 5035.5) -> 2.9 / 7.32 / 6.01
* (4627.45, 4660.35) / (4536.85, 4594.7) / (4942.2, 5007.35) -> 0.7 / 7.35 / 5.95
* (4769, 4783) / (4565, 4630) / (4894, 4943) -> 1.0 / 7.23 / 5.99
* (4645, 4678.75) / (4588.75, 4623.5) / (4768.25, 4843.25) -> 1.1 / 7.21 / 6.21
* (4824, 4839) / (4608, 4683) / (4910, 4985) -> 0.7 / 6.87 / 5.94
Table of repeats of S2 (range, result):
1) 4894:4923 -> 5.73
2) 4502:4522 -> 6.77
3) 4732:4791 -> 5.82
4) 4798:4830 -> 5.91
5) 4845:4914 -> 5.52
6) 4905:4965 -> 5.47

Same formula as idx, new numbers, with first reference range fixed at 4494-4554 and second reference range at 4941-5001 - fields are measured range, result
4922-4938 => 0.43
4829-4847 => 0.95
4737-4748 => 1.06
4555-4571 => -0.50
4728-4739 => 0.59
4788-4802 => 0.33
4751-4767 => 1.09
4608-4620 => -0.18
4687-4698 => 0.59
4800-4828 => 0.35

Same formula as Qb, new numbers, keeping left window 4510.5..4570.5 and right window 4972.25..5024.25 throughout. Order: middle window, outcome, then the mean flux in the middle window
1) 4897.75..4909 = 0.54 Angstrom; 5.97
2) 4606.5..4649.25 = 0.36 Angstrom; 7.05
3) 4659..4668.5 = 0.60 Angstrom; 6.56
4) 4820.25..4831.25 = 0.61 Angstrom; 6.15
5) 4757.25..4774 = 1.13 Angstrom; 6.24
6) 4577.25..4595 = 0.32 Angstrom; 7.1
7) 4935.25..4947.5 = 0.59 Angstrom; 5.86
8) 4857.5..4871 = 1.18 Angstrom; 5.84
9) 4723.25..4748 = 1.95 Angstrom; 6.25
